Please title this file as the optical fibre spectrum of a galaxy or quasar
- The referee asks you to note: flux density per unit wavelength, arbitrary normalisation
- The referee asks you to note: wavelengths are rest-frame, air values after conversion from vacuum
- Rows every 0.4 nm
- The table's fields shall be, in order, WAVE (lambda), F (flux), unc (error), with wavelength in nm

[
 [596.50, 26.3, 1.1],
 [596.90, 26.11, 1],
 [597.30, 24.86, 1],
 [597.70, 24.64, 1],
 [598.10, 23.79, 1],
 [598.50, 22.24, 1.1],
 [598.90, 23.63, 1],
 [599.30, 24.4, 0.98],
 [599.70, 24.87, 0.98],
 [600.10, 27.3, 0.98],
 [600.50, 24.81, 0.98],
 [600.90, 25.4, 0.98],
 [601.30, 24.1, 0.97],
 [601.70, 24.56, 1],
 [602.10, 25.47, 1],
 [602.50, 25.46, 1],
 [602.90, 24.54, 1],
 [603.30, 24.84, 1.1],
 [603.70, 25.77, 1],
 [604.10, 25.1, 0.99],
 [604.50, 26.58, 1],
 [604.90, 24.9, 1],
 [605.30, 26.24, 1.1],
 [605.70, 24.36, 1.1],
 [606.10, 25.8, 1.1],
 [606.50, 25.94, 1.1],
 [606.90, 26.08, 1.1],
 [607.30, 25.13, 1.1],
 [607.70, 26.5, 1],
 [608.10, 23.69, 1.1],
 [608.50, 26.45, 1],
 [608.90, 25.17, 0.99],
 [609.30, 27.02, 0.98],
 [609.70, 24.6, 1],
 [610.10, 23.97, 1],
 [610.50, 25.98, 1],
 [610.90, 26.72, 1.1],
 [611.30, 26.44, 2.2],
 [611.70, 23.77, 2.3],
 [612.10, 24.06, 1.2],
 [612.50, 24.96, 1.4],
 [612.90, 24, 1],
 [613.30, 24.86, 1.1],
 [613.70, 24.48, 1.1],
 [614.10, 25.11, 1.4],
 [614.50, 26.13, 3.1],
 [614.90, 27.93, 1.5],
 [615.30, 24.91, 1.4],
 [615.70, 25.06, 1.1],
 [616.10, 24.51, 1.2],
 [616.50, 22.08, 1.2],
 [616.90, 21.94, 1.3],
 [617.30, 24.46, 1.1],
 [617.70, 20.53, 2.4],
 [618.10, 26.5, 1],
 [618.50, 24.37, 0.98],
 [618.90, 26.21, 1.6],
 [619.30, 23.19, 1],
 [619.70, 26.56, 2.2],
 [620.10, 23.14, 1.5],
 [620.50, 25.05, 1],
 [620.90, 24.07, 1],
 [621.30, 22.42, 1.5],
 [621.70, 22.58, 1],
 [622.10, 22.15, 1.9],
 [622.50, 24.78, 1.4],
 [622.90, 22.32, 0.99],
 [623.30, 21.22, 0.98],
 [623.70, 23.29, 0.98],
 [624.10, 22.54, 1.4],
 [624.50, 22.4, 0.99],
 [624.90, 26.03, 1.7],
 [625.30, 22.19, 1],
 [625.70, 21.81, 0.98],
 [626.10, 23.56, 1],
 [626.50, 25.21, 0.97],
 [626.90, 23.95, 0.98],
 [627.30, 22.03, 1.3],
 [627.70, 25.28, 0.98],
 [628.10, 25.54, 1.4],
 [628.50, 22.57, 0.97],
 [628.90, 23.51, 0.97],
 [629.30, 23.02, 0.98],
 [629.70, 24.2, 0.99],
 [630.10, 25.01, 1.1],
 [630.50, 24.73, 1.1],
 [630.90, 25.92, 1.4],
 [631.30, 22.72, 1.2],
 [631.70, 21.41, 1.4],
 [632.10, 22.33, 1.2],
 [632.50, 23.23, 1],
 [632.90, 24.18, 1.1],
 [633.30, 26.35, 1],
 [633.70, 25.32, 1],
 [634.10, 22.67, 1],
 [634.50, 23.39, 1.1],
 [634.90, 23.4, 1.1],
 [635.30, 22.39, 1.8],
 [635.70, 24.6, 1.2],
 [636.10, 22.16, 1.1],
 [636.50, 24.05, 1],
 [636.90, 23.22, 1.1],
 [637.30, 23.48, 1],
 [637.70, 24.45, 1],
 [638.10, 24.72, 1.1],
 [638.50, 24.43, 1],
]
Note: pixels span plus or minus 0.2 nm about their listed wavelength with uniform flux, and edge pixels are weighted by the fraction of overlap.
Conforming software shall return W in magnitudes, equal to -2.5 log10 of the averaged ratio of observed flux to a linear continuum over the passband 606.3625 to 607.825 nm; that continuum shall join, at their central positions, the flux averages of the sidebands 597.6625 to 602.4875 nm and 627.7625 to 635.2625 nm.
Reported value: -0.06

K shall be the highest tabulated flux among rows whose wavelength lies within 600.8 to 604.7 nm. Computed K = 26.58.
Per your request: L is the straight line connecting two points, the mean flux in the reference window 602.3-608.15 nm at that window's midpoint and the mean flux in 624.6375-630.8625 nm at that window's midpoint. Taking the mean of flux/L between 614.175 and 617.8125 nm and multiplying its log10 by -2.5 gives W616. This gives 0.02 mag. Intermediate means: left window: 25.4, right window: 23.9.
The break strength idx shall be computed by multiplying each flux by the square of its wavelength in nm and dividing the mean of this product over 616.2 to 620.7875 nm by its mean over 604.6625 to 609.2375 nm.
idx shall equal 0.98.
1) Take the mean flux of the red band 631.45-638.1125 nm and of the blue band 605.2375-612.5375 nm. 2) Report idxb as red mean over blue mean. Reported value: 0.9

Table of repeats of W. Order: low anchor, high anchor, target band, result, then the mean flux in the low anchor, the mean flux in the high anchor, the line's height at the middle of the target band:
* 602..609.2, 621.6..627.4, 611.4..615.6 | -0.03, 25.5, 23.1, 24.5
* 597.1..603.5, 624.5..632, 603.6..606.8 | -0.05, 24.7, 23.8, 24.5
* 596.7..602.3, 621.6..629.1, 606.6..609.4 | -0.06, 24.7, 23.3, 24.3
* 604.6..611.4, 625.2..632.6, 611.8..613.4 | 0.03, 25.6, 23.6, 25.2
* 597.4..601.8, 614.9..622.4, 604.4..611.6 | -0.06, 24.5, 24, 24.3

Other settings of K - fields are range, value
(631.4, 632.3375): 22.33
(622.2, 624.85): 24.78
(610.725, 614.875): 26.72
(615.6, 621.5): 26.56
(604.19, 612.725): 27.02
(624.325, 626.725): 26.03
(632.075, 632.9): 24.18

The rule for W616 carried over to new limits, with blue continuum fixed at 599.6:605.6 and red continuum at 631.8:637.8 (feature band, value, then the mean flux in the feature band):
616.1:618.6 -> 0.05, 23.4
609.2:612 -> -0.02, 25.4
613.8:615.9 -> -0.05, 25.8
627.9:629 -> 0.00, 23.9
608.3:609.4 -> -0.05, 26.1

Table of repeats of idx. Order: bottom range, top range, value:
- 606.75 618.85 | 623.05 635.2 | 1.00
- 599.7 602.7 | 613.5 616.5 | 1.04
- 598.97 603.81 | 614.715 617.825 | 1.00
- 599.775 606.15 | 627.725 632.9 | 1.03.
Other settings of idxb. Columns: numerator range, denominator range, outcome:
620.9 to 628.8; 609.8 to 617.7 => 0.94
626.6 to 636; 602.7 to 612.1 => 0.94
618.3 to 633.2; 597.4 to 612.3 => 0.94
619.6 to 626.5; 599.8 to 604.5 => 0.92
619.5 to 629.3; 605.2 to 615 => 0.93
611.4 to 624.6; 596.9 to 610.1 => 0.96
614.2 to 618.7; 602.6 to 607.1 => 0.96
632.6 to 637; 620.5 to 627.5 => 1.03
